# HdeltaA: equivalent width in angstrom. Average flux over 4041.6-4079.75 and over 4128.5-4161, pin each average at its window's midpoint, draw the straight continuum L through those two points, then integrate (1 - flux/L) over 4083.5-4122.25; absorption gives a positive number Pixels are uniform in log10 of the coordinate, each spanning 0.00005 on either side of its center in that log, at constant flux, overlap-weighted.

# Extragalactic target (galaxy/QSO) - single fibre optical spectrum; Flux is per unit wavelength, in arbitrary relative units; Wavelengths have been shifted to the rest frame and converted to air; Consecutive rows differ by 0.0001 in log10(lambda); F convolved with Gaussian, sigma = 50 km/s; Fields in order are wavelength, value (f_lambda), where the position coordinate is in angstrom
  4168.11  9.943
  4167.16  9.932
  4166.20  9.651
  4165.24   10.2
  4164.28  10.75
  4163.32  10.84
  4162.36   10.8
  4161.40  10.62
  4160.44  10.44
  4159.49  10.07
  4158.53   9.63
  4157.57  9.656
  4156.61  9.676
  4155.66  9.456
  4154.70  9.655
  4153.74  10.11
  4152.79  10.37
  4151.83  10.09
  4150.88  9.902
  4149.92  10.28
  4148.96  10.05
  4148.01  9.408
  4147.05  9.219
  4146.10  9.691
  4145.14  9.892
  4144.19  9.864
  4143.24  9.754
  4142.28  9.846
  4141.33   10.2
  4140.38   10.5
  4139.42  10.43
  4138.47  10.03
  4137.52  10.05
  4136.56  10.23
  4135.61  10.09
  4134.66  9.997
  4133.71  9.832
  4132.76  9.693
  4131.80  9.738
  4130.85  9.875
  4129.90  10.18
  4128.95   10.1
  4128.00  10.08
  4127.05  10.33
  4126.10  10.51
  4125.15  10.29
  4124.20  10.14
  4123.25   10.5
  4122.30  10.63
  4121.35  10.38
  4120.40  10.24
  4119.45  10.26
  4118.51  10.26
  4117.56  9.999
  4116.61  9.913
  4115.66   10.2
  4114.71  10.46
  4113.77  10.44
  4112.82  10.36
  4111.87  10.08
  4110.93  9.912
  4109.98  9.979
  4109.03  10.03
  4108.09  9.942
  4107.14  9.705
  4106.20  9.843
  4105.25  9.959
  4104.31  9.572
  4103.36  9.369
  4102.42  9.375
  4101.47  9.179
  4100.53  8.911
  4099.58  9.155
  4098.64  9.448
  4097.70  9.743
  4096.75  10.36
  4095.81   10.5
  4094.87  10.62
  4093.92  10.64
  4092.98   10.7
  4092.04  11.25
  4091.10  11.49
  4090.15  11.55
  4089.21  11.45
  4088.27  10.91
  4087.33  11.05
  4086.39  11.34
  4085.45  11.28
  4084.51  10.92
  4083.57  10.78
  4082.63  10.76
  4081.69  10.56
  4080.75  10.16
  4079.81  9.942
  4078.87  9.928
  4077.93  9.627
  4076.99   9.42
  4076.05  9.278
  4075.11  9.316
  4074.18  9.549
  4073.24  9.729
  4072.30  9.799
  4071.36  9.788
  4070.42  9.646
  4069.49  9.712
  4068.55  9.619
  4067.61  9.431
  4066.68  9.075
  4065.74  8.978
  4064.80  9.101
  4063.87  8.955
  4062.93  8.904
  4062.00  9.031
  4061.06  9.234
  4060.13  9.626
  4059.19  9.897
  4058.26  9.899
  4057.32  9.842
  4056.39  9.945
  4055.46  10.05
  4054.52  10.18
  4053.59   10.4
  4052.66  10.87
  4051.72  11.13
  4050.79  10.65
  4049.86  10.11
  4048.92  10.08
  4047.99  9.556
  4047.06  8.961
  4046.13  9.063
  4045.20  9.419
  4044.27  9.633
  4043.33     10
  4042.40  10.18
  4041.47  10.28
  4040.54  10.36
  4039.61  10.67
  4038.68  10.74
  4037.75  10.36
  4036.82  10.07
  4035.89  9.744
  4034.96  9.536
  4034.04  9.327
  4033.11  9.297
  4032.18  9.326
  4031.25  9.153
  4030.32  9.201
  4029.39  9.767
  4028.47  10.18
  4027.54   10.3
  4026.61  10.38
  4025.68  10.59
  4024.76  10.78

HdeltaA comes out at -1.8 angstrom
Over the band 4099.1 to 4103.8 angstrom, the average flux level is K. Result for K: 9.2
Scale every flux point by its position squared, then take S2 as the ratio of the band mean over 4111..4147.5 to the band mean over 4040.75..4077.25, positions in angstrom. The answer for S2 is 1.08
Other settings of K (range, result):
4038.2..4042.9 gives 10.4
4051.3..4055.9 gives 10.5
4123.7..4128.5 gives 10.3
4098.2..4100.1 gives 9.28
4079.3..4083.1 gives 10.3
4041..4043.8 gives 10.1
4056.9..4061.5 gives 9.7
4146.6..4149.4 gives 9.56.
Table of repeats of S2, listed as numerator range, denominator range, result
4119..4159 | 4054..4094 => 1.03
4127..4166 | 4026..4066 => 1.07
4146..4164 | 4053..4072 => 1.09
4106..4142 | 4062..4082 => 1.09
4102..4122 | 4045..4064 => 1.05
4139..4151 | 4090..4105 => 1.01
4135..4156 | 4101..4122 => 1.01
